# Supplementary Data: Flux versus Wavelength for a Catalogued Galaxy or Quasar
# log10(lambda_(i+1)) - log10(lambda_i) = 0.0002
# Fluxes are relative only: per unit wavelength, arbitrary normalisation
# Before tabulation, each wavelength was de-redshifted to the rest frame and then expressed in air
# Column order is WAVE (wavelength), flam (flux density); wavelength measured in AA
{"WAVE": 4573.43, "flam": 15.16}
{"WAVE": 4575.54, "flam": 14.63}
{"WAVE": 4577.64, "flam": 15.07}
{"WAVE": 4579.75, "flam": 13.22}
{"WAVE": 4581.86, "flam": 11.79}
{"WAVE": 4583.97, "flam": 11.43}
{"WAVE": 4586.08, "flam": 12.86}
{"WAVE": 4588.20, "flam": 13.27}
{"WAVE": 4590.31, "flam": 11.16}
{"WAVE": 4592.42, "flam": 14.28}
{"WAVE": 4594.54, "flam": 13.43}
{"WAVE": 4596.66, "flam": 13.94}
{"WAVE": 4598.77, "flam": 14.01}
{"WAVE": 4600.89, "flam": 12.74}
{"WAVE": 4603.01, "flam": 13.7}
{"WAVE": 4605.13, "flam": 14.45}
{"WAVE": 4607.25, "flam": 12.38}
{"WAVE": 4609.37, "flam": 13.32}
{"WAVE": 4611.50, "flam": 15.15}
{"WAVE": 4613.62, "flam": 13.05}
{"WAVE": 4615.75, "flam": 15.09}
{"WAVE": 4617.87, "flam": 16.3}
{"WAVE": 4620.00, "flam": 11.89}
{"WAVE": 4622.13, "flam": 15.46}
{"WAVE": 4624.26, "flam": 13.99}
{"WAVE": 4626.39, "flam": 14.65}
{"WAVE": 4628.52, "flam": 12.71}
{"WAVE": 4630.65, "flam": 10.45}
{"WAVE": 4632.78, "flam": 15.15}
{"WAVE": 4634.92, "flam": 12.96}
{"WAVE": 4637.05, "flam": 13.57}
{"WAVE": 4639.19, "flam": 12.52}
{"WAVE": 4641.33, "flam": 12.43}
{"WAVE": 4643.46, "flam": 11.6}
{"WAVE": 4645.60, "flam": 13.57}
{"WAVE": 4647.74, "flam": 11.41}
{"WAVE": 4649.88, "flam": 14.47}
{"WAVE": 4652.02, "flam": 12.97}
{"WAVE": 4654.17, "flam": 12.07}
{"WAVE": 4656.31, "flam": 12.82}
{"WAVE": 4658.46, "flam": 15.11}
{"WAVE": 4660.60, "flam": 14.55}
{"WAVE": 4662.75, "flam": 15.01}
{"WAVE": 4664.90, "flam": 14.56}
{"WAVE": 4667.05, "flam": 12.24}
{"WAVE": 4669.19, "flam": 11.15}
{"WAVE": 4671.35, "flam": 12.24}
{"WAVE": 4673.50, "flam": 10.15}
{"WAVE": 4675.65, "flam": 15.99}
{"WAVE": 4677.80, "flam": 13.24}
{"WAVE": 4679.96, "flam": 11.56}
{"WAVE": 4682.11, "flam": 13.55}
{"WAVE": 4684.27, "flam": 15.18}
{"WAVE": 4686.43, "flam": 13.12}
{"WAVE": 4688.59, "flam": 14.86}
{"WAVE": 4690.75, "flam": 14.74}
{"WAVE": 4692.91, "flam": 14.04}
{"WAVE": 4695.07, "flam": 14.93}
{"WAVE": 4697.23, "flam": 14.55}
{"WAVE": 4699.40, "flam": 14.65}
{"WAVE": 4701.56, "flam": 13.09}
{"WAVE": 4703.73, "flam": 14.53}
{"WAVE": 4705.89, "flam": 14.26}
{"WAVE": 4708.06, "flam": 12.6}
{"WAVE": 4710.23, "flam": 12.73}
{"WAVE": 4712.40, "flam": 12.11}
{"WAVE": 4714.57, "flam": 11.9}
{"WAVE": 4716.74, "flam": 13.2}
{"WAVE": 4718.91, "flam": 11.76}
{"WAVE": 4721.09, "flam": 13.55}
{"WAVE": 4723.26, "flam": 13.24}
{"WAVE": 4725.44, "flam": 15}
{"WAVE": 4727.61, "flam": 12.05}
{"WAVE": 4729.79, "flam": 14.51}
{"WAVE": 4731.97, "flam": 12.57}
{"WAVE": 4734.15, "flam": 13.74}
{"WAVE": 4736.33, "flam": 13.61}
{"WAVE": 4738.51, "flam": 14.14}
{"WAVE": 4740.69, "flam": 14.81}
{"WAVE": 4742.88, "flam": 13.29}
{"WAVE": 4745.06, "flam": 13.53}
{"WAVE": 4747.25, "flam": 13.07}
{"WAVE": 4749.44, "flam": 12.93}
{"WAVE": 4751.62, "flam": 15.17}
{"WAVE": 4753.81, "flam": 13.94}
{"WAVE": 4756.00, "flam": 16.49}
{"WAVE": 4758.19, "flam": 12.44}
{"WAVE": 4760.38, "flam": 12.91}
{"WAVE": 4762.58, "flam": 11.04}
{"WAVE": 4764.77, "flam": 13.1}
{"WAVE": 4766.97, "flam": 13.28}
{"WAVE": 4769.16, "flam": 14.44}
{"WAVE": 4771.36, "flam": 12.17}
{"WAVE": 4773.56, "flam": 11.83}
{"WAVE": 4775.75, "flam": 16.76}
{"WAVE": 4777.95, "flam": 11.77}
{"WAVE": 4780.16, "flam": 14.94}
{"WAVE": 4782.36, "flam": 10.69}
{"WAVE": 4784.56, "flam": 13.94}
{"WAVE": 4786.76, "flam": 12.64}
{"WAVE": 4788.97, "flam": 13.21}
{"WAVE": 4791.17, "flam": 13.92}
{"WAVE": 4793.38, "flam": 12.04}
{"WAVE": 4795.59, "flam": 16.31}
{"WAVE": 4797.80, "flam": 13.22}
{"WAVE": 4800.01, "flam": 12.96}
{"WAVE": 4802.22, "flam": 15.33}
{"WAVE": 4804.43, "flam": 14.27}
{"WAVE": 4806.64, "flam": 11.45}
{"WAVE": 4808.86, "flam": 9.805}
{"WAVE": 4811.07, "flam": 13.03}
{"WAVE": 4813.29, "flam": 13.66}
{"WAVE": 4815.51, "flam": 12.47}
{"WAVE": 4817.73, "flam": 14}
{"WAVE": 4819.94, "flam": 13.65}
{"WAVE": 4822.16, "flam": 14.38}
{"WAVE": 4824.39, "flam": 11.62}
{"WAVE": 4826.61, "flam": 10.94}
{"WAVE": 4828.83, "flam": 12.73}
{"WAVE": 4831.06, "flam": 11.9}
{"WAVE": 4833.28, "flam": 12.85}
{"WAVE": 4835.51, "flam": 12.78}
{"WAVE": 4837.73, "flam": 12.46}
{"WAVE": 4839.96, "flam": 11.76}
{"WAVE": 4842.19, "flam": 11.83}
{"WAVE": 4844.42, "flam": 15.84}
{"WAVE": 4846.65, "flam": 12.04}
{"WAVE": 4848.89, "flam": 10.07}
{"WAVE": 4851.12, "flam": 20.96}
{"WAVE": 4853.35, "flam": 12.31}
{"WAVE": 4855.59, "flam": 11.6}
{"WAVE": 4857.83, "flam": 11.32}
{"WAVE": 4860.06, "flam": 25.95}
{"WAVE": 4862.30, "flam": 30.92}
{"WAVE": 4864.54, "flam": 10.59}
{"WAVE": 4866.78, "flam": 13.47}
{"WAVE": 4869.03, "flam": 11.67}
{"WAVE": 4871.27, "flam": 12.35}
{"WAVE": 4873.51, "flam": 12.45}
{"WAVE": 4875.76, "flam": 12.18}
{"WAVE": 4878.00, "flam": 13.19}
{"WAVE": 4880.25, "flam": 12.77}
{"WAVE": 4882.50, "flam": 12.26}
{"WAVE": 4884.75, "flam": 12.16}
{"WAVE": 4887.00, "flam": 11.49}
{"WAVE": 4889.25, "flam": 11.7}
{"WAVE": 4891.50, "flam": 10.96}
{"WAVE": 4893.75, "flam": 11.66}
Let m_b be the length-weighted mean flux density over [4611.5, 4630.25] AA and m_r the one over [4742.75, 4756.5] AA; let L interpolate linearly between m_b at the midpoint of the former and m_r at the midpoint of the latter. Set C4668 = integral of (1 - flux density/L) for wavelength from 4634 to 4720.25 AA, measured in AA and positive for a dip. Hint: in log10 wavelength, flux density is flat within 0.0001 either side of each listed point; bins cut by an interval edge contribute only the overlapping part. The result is 4.6 AA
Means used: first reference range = 14.1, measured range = 13.3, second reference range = 14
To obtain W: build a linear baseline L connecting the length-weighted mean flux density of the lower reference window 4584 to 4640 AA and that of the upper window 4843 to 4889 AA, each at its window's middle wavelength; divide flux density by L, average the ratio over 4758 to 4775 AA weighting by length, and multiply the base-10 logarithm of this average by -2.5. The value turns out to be 0.097 mag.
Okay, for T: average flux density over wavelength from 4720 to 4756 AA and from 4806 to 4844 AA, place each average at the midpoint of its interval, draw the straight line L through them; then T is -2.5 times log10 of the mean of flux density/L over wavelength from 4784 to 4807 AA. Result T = -0.06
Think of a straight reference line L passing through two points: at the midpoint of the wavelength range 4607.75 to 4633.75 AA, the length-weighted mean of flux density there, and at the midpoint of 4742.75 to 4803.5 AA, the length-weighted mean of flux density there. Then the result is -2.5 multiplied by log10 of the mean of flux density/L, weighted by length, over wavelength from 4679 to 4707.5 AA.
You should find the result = -0.03 mag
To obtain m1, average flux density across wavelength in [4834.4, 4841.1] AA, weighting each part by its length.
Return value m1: 12.3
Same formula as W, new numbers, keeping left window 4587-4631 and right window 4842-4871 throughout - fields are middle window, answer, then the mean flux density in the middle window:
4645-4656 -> 0.09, 12.9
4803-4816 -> 0.20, 12.5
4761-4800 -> 0.12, 13.2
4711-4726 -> 0.12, 12.9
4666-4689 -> 0.09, 13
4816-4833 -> 0.18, 12.7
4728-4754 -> 0.06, 13.7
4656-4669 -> 0.01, 13.9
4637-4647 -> 0.10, 12.6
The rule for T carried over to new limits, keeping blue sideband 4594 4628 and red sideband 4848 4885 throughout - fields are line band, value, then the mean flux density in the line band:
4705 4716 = 0.12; 12.7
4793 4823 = 0.08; 13.3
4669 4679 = 0.12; 12.7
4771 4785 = 0.09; 13.2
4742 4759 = 0.03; 13.9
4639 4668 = 0.06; 13.3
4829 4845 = 0.15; 12.7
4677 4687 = 0.06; 13.3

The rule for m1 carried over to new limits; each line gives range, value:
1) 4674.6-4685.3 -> 13.9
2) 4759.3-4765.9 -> 12.3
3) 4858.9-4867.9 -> 20.2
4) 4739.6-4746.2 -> 13.9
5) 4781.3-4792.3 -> 12.9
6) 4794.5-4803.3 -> 14.4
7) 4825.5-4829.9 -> 11.8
